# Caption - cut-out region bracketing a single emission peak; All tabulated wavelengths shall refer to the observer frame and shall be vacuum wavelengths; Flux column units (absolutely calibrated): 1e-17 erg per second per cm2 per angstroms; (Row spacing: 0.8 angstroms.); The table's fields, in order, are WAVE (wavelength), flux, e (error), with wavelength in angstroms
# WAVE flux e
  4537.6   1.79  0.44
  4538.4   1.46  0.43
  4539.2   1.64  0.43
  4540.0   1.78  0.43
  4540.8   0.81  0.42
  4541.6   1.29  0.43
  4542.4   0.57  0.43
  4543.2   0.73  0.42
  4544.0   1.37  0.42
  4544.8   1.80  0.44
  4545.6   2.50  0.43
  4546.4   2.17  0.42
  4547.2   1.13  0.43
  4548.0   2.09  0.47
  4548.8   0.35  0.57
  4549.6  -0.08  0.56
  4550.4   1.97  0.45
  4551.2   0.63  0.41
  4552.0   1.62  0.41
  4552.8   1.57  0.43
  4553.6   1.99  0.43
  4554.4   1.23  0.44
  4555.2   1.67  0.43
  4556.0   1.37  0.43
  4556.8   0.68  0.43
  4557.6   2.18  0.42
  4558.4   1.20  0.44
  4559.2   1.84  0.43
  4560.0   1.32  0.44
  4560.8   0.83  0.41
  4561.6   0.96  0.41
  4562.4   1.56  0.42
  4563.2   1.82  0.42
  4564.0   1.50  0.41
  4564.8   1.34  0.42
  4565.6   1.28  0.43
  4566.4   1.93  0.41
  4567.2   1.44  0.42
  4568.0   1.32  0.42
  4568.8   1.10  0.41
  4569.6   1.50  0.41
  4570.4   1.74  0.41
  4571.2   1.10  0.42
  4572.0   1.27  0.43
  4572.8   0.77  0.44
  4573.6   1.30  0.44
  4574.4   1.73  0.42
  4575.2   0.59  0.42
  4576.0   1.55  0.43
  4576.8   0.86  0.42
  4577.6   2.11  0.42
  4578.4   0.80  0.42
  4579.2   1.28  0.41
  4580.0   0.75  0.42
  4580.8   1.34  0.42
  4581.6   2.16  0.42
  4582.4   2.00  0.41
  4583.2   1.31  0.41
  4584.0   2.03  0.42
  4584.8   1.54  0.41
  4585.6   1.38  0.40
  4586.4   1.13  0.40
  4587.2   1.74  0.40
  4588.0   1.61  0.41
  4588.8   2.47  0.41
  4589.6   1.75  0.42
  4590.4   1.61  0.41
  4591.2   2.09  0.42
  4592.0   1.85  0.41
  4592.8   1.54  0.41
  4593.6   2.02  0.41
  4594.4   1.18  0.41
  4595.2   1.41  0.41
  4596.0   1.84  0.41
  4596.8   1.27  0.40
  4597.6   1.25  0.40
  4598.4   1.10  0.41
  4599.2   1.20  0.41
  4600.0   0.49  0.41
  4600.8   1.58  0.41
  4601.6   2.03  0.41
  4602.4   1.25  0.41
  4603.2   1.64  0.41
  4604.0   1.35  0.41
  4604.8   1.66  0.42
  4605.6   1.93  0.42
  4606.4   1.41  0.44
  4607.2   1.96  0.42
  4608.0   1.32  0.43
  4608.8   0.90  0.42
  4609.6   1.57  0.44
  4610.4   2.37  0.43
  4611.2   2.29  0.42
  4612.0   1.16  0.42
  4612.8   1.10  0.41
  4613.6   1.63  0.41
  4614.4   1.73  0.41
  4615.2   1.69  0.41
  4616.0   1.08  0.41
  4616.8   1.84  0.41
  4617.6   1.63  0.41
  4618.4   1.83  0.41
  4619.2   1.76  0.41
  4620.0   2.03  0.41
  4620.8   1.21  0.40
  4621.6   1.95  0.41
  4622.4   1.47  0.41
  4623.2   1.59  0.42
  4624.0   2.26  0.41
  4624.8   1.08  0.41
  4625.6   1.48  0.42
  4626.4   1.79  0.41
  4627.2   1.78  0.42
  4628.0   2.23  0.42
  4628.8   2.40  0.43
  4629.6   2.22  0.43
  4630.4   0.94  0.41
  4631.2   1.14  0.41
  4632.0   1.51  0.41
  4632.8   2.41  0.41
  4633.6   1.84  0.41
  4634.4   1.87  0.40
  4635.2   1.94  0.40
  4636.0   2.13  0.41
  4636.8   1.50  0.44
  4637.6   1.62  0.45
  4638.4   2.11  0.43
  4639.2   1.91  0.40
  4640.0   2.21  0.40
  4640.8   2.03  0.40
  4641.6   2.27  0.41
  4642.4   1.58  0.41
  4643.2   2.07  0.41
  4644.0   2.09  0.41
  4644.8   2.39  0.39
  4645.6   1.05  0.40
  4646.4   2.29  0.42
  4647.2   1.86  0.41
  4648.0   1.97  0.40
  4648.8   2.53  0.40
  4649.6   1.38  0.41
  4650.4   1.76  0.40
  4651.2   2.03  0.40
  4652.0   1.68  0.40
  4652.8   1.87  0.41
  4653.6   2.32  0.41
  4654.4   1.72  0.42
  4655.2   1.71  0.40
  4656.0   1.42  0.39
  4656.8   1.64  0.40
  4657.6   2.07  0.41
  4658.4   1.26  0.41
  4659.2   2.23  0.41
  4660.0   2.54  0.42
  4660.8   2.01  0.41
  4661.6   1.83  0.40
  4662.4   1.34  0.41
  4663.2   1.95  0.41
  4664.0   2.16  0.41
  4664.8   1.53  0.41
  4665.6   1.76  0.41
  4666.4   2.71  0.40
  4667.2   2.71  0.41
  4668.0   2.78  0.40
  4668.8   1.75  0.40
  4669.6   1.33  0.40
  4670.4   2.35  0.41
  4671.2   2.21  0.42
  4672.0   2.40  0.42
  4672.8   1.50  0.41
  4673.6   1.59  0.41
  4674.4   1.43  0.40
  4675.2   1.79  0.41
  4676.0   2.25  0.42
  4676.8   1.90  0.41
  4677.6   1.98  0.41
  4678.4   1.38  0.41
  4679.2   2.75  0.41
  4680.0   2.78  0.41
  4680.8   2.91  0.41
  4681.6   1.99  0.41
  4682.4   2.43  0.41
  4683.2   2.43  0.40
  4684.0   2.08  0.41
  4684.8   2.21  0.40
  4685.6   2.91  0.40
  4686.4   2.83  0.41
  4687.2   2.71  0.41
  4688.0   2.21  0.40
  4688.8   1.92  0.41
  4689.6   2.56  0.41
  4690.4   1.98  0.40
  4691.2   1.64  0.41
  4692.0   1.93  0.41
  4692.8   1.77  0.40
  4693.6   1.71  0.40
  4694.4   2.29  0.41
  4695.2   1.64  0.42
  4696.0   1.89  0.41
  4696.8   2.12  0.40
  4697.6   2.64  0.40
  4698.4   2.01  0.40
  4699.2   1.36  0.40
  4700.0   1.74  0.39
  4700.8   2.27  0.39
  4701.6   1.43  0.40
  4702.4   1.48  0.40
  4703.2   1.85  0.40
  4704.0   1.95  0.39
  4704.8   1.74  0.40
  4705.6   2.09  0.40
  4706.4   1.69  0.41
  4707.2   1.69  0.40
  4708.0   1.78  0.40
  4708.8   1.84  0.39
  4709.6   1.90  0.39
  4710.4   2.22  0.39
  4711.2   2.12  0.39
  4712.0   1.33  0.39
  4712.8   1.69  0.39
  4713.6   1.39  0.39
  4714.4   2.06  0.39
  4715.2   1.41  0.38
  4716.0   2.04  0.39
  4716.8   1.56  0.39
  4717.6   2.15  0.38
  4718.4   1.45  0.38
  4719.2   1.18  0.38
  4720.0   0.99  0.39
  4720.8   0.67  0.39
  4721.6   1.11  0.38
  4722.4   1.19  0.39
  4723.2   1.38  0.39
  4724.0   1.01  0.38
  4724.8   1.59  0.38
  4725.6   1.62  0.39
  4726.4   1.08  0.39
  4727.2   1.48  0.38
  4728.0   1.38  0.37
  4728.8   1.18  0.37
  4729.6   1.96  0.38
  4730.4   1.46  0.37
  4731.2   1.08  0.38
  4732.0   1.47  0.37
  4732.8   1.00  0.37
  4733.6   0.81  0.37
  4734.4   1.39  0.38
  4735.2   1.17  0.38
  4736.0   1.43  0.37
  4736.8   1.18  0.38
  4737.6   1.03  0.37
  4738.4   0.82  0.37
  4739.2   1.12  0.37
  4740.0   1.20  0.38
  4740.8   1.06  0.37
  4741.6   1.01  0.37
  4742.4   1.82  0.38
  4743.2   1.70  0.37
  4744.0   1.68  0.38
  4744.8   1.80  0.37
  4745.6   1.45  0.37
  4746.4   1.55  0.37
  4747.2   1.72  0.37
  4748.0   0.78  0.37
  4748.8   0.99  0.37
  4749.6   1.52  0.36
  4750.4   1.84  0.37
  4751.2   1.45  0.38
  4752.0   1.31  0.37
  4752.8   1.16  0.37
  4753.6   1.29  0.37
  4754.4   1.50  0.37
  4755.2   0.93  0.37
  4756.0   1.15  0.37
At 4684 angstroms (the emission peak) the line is C III] 1909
